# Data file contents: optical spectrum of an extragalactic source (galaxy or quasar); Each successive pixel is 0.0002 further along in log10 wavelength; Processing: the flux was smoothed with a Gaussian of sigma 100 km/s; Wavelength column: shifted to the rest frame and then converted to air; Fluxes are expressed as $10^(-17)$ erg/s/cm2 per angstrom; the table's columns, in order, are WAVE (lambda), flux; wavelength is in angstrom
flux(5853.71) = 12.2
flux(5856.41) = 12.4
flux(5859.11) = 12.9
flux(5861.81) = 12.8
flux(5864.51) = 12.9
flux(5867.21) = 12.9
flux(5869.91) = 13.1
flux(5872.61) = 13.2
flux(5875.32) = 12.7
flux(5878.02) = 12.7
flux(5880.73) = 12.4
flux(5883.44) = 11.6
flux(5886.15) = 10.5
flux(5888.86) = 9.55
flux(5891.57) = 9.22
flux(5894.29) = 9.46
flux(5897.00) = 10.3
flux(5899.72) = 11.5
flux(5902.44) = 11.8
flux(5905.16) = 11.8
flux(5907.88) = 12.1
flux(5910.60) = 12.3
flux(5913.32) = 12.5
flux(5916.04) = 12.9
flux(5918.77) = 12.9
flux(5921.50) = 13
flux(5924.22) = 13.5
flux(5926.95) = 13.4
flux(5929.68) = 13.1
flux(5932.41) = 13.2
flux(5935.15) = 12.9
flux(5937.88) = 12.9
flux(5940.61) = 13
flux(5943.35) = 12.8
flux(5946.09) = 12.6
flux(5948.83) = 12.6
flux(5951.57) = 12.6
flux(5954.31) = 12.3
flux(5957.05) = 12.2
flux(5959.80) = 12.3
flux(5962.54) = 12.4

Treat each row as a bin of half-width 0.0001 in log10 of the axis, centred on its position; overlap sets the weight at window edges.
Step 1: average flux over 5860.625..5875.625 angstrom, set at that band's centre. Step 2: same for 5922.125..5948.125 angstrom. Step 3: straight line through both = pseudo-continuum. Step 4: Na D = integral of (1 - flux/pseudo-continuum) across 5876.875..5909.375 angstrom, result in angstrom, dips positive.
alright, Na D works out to 4.8 angstrom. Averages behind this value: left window 13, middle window 11.1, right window 13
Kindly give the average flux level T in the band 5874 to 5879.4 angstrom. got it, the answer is 12.7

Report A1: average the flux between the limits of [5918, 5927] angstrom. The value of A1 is 13.2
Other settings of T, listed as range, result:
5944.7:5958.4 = 12.5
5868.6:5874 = 13.1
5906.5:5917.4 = 12.5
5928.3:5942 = 13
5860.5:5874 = 13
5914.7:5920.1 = 12.9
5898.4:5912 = 11.9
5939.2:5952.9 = 12.7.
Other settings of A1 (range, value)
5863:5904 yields 11.6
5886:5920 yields 11.3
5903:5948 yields 12.8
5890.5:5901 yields 10.1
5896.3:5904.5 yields 11.3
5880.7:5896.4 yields 10.3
